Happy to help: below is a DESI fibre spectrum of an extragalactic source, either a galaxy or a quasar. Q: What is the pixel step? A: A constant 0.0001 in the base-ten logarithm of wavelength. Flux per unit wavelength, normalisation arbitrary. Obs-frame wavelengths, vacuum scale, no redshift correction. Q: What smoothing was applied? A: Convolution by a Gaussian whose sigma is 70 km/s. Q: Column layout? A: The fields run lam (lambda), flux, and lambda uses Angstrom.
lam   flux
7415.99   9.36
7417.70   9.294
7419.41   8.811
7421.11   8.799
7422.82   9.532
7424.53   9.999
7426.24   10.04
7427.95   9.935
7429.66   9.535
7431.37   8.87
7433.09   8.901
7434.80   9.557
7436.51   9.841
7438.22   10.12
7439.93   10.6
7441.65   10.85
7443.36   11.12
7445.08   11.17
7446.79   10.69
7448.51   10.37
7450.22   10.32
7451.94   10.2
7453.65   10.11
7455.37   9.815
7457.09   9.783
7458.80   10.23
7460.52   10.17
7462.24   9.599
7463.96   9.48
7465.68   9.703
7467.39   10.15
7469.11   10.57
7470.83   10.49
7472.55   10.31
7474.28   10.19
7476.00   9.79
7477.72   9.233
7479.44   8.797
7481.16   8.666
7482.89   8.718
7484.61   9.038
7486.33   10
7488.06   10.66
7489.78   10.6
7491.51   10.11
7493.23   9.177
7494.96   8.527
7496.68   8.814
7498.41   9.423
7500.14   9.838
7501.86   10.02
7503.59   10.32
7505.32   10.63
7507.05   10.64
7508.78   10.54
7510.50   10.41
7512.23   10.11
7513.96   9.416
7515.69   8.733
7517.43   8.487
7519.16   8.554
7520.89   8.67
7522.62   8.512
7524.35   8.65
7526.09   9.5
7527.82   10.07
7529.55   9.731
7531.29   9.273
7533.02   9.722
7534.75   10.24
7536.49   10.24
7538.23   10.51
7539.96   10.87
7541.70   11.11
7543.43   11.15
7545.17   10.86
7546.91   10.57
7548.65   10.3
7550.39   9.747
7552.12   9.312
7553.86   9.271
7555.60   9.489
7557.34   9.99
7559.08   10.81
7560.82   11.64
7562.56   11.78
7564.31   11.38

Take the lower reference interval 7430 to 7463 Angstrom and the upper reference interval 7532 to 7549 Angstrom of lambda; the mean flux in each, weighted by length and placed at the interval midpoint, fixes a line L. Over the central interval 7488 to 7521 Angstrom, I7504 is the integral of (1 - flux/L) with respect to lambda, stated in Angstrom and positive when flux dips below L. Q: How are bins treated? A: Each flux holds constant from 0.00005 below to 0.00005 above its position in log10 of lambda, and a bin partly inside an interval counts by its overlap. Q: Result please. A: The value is 2.2 Angstrom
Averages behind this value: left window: 10.1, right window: 10.6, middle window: 9.68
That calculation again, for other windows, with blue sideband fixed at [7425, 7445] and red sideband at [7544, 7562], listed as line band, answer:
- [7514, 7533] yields 2.08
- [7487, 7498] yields 0.51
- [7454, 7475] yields 0.02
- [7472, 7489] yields 0.94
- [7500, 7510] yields -0.23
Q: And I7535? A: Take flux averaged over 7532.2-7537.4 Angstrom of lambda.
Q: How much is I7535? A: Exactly 10.1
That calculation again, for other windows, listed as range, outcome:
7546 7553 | 9.99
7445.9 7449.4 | 10.5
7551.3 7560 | 9.79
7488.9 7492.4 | 10.4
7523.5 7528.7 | 9.41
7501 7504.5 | 10.2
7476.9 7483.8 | 8.85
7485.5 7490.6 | 10.4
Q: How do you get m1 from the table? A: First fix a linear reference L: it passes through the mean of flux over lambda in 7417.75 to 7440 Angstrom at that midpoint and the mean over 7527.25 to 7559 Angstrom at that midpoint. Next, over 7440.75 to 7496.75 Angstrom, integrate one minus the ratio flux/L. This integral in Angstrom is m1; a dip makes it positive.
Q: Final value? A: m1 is -1.1 Angstrom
